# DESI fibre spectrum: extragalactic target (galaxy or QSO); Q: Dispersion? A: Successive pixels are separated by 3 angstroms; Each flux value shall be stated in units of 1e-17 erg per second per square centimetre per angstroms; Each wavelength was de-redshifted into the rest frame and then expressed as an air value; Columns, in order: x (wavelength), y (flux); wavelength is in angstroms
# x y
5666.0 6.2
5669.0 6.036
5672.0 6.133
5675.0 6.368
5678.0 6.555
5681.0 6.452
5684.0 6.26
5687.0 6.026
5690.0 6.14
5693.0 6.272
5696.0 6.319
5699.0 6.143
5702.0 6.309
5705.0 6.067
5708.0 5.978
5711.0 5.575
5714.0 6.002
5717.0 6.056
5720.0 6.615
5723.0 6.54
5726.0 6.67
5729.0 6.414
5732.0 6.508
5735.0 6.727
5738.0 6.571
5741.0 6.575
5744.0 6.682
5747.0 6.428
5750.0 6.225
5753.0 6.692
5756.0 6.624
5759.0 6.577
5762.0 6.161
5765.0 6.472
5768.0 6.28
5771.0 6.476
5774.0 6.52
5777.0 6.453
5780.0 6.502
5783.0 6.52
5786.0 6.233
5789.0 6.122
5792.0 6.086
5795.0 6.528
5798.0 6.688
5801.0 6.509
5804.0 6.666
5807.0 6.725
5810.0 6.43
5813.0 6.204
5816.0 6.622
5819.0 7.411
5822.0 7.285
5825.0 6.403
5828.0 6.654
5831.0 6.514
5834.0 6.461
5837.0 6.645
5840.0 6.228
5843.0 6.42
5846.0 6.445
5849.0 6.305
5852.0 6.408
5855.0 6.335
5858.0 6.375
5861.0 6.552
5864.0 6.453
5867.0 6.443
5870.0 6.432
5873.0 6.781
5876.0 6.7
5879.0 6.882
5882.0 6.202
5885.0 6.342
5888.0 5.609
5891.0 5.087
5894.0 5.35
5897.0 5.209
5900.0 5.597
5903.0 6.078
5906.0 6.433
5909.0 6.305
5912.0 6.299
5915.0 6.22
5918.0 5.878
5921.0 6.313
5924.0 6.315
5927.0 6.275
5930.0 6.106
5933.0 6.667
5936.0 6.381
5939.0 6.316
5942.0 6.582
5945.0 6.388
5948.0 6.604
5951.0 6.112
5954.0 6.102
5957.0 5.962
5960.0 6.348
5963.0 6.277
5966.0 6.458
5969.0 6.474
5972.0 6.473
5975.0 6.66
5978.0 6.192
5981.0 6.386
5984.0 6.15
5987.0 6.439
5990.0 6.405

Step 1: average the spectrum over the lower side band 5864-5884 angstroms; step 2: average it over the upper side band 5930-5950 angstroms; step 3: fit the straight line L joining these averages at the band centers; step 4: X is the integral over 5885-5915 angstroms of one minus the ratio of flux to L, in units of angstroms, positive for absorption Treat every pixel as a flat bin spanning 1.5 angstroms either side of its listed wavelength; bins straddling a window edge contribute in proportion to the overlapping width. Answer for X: 3.2 angstroms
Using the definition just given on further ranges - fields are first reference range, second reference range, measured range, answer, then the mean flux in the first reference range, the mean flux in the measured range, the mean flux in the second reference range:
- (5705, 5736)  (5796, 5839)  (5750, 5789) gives 0.2 angstroms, 6.29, 6.44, 6.65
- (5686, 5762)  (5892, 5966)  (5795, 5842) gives -2.7 angstroms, 6.35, 6.62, 6.17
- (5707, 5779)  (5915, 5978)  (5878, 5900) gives 2.0 angstroms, 6.41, 5.77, 6.33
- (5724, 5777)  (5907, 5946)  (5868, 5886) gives -0.5 angstroms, 6.5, 6.56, 6.31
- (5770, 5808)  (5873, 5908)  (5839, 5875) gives -1.7 angstroms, 6.46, 6.44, 5.99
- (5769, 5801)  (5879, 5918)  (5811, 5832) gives -1.6 angstroms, 6.42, 6.73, 5.93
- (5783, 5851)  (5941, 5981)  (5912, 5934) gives 0.5 angstroms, 6.53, 6.25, 6.35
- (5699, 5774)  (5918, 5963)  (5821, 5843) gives -0.8 angstroms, 6.38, 6.57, 6.3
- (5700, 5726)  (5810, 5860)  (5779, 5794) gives 0.2 angstroms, 6.17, 6.29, 6.54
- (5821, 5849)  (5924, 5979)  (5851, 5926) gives 3.1 angstroms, 6.54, 6.18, 6.35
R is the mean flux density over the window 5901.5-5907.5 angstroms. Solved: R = 6.26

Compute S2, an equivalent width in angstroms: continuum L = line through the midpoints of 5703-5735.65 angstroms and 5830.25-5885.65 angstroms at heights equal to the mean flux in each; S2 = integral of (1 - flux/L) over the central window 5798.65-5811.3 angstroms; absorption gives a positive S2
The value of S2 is -0.4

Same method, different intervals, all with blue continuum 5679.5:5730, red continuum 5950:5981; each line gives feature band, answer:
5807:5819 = -0.61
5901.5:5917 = 0.10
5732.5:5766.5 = -1.54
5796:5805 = -0.51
